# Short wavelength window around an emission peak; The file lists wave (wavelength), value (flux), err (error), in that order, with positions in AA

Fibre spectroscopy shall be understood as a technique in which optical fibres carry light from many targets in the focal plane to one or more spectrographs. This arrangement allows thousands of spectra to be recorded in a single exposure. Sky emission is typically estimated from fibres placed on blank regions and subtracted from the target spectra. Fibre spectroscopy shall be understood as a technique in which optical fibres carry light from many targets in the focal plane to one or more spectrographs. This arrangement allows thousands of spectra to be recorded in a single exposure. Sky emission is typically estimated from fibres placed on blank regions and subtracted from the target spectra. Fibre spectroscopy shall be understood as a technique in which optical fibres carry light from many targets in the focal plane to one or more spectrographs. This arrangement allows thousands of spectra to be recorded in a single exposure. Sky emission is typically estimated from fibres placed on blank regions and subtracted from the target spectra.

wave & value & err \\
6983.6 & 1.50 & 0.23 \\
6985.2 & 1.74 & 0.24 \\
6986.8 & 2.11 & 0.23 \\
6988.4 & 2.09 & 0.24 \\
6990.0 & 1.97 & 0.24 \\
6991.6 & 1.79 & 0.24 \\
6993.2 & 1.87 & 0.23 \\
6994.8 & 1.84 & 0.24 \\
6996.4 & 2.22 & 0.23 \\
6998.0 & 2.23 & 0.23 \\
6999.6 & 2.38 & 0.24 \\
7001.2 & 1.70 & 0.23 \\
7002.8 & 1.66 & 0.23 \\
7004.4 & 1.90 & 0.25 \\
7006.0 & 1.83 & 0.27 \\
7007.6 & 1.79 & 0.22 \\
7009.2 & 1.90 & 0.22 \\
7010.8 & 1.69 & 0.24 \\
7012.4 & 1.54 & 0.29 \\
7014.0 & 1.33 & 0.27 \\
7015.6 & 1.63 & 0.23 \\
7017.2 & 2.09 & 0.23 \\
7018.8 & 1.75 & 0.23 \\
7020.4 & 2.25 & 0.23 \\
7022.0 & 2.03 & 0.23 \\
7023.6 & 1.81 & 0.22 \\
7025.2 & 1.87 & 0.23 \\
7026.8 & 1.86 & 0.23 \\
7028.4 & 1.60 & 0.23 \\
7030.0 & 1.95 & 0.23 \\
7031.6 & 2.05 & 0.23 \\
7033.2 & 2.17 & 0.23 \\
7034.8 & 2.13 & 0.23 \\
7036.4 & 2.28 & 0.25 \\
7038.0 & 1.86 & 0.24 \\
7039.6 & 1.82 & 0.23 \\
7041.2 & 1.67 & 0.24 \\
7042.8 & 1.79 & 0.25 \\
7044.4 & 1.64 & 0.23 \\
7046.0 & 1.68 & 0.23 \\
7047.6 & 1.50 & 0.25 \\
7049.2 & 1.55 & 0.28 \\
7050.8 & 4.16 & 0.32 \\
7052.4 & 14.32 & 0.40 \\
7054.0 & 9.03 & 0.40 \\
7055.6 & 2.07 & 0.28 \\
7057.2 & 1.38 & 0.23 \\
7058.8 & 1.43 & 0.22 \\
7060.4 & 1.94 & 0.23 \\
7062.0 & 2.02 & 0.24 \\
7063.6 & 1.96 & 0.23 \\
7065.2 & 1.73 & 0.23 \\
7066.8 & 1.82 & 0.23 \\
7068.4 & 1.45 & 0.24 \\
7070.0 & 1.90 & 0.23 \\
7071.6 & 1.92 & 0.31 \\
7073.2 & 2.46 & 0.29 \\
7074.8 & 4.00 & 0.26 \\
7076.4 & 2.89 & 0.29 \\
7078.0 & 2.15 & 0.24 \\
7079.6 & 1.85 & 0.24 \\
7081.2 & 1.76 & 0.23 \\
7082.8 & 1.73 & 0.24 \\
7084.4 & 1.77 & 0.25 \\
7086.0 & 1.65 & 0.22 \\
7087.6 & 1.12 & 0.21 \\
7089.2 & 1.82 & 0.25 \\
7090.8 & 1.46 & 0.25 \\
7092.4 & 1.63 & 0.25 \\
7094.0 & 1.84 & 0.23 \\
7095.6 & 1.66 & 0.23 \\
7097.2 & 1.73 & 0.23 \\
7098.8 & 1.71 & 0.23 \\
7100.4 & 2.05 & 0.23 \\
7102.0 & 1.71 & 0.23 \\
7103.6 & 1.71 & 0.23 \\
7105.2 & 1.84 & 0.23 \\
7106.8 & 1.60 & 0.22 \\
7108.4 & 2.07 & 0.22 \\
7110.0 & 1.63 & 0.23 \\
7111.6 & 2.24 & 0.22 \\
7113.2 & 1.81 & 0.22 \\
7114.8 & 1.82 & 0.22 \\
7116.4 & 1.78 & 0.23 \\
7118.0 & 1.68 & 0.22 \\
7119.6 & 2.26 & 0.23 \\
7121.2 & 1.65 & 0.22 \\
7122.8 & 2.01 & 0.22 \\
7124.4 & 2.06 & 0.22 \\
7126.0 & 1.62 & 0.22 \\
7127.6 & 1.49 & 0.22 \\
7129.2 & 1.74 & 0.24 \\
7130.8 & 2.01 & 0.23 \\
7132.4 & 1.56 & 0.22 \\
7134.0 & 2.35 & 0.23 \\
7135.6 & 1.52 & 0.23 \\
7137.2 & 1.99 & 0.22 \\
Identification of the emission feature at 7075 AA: [N II] 6583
